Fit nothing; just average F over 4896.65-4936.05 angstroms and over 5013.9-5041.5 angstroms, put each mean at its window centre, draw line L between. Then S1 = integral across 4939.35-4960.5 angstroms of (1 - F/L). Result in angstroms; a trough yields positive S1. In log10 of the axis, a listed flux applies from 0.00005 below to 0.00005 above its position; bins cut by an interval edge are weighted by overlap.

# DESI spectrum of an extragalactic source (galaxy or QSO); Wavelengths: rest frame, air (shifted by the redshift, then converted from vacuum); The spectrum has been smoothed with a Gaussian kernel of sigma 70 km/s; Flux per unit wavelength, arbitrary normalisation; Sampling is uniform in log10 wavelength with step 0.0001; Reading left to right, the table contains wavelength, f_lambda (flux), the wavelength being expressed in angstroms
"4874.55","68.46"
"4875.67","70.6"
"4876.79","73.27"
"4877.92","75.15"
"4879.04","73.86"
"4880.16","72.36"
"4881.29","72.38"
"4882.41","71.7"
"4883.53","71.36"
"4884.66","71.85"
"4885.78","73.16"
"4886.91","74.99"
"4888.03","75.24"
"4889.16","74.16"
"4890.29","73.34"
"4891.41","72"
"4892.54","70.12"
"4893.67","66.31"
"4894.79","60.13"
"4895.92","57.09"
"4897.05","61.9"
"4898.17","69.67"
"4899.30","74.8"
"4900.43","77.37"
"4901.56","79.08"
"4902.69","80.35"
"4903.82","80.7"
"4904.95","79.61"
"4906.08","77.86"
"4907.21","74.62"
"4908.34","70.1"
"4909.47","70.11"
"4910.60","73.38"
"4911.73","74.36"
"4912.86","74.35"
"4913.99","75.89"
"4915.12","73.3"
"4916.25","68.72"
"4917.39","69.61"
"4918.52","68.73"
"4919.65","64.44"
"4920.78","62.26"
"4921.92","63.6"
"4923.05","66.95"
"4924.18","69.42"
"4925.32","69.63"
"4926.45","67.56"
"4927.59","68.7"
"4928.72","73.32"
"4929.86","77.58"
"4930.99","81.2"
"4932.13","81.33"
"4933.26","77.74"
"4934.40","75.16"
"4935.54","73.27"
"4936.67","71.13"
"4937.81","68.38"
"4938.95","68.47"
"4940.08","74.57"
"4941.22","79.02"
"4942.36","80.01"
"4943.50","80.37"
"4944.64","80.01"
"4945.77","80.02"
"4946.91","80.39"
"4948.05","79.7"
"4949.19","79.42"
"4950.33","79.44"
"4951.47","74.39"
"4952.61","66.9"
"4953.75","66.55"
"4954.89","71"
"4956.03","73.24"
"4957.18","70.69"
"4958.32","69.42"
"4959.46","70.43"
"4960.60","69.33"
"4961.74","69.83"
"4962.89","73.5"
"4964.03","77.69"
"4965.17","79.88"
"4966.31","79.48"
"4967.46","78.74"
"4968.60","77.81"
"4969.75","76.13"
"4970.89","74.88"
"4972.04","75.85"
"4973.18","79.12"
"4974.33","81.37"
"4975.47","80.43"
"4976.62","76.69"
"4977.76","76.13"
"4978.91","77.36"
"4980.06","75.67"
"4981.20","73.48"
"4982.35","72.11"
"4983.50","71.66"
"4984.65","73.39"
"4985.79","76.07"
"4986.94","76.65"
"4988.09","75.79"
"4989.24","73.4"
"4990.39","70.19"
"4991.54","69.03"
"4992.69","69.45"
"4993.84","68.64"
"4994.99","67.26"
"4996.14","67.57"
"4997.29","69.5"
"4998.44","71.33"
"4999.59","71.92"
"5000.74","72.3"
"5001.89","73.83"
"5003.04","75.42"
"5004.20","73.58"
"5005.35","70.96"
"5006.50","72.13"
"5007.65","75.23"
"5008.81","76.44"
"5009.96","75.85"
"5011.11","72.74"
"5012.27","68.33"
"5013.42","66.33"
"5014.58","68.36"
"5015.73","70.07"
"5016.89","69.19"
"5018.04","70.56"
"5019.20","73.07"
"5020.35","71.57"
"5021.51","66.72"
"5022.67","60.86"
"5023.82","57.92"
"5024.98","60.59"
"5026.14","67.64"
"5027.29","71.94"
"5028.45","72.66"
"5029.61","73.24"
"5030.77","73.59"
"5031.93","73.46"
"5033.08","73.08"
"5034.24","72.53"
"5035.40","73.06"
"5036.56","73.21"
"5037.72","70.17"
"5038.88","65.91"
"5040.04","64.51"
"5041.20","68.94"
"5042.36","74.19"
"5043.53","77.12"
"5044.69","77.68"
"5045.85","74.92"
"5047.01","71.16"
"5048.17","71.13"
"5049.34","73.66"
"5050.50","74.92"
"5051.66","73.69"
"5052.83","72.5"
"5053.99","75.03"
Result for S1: -1.0 angstroms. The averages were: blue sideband 72.8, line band 75.1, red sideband 69.3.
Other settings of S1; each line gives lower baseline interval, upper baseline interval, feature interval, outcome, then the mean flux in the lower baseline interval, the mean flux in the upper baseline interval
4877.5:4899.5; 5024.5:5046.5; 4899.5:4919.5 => -1.1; 70.5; 71.6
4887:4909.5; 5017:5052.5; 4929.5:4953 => -1.6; 72.3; 70.8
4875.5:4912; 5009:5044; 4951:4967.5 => -0.3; 72.5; 70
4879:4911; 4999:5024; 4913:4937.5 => 0.2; 72.4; 70.8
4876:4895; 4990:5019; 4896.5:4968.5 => -2.0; 72.1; 71.1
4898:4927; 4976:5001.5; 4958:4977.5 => -1.0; 72.2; 72.5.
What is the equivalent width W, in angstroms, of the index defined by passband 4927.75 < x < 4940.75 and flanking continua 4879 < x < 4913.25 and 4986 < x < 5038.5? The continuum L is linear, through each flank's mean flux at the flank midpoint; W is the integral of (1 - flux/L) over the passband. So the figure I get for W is -0.47 angstroms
